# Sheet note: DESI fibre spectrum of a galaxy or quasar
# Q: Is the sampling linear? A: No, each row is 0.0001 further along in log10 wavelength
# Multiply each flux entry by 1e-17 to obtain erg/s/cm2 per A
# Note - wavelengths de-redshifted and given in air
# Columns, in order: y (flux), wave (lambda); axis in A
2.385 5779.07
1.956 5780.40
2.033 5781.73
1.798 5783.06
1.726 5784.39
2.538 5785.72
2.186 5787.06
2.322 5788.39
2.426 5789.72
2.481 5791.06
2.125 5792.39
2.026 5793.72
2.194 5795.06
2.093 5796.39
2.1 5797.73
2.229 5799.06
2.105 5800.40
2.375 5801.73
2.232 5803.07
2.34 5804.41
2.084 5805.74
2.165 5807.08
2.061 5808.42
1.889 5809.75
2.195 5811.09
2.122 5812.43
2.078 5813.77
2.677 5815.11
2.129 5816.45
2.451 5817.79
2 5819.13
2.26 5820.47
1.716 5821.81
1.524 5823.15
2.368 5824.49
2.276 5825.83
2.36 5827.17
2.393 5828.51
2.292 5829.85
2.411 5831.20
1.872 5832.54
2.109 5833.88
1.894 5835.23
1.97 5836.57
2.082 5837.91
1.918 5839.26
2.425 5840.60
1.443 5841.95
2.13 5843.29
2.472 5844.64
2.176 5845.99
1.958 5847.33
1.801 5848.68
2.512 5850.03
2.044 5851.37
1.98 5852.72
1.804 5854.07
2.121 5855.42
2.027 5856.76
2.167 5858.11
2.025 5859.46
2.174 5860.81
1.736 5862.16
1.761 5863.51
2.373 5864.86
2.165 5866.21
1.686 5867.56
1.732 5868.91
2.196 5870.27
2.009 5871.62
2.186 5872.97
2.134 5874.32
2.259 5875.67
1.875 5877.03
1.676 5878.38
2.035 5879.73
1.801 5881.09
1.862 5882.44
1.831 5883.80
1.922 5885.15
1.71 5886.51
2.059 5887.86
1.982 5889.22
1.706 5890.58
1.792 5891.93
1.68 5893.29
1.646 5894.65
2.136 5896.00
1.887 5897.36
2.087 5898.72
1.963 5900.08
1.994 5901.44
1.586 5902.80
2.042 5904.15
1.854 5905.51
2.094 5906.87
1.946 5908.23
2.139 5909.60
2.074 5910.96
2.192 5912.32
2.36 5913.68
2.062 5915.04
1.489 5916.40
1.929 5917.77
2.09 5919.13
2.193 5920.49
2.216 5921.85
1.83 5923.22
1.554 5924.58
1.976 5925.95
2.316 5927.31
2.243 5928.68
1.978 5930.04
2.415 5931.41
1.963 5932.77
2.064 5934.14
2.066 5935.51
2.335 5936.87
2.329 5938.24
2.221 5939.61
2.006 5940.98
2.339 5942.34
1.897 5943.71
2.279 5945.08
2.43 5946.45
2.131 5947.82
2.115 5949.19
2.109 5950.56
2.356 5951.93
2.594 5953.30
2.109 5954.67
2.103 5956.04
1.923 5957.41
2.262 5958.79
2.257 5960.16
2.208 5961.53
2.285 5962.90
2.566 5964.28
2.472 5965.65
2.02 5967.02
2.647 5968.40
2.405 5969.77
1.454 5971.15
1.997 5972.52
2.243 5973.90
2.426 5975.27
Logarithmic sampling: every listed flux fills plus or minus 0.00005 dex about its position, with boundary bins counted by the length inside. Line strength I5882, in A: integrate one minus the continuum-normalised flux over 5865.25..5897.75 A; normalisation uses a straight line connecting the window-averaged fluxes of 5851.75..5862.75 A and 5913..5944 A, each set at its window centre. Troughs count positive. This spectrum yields 1.8 A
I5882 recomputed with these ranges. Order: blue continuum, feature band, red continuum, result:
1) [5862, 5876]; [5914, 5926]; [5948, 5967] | 1.2 A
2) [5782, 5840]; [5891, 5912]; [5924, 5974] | 2.3 A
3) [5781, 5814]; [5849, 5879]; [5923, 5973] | 1.9 A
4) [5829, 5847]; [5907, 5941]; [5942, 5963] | 1.5 A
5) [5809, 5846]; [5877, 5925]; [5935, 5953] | 5.6 A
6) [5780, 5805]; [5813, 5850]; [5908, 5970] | 0.8 A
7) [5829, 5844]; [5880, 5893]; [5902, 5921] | 1.1 A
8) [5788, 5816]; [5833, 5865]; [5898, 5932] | 1.3 A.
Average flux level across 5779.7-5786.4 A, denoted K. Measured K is 2.01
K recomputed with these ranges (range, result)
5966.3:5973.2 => 2.11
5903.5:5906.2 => 1.95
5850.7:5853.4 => 2.01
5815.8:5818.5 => 2.29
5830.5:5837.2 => 2.05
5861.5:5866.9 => 2.01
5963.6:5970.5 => 2.42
